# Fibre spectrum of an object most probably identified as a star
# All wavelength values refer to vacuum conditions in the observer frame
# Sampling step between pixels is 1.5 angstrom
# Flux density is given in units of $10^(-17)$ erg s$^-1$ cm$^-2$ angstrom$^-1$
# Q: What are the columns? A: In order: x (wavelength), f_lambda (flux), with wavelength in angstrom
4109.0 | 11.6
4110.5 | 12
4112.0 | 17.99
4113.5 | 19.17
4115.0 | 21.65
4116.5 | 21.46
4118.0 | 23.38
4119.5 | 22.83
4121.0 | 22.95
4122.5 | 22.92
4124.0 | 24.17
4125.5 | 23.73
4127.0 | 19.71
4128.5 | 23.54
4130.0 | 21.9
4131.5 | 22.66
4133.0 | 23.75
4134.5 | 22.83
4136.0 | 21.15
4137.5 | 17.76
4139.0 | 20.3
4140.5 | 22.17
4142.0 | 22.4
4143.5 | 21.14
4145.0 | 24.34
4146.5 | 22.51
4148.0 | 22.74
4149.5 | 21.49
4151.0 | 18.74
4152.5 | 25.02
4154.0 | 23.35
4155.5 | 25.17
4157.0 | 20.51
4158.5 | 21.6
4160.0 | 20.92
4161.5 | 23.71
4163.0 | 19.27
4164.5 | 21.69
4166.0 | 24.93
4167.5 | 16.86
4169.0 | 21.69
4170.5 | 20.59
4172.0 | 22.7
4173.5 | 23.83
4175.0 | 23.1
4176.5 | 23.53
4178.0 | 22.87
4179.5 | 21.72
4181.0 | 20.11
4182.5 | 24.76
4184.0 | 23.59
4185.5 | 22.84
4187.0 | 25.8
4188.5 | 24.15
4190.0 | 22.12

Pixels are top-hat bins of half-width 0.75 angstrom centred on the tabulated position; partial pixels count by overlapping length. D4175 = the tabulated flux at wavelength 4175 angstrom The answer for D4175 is 23.1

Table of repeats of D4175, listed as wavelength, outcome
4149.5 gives 21.49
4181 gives 20.11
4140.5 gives 22.17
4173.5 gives 23.83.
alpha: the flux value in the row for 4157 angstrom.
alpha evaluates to 20.51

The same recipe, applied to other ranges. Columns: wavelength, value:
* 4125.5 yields 23.73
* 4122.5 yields 22.92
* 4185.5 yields 22.84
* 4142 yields 22.4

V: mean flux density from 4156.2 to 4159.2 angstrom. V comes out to 21.1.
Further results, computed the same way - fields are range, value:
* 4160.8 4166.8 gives 22.3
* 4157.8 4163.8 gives 21.4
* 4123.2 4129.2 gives 22.8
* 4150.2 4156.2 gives 23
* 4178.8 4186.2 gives 22.6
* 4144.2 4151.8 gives 22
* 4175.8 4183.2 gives 22.6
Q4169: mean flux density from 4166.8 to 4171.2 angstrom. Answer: 19.7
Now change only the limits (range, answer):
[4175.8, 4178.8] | 23.2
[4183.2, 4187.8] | 24.1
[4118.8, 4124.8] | 23.2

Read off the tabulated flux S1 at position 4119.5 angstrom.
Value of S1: 22.83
